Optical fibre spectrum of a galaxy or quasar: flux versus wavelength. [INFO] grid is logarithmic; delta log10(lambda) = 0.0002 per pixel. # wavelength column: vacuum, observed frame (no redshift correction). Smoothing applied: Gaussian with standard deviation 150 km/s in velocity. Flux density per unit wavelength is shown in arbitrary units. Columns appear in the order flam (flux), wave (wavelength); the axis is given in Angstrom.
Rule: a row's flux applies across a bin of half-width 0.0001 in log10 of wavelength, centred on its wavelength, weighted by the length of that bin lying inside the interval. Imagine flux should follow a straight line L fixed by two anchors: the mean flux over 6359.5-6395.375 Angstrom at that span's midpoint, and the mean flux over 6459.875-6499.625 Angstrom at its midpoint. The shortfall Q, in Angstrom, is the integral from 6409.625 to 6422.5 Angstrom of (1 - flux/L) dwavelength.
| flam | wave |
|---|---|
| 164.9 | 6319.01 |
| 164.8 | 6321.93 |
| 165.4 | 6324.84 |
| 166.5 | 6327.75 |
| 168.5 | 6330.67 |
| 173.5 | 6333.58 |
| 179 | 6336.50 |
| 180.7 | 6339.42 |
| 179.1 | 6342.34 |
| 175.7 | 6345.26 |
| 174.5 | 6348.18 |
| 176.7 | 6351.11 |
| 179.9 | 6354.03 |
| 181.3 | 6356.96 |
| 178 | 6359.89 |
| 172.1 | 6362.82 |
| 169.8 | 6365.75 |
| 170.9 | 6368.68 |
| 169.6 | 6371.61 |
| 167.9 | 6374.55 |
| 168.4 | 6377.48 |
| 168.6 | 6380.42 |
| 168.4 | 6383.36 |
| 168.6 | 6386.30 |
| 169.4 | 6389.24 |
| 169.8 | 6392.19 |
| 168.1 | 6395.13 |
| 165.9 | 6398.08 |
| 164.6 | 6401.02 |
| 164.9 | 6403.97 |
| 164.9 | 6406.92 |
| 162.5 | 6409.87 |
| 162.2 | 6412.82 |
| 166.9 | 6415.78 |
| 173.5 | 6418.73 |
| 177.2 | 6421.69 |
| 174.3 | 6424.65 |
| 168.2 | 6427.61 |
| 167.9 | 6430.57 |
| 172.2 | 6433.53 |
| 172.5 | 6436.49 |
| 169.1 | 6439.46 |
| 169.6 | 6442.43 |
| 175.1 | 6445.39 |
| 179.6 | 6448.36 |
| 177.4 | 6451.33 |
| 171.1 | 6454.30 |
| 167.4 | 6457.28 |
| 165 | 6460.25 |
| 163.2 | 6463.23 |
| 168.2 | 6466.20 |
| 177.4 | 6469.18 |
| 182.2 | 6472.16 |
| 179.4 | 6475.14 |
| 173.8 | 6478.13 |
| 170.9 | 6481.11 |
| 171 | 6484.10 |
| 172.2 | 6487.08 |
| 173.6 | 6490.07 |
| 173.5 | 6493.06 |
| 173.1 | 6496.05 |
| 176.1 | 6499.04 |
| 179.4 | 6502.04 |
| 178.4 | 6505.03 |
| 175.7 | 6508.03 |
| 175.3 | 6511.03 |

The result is 0.18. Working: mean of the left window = 170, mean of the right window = 173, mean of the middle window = 169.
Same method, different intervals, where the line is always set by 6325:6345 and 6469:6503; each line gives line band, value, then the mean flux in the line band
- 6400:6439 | 1.3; 169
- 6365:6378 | 0.4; 169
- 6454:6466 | 0.6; 166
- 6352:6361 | -0.3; 180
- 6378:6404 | 1.0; 168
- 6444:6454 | -0.1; 177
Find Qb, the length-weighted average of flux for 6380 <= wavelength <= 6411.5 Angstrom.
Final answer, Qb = 167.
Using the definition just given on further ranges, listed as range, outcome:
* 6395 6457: 170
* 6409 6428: 169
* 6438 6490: 173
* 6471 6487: 175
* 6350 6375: 174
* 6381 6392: 169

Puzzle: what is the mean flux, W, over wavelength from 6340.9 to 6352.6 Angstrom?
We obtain 177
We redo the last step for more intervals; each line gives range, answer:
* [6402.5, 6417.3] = 164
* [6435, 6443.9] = 170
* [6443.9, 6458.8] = 174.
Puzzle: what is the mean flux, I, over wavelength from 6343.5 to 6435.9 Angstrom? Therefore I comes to 170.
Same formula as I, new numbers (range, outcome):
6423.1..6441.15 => 171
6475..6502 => 174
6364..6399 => 169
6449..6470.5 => 170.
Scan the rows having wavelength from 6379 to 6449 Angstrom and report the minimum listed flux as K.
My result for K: 162.2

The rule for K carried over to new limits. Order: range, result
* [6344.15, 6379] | 167.9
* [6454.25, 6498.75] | 163.2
